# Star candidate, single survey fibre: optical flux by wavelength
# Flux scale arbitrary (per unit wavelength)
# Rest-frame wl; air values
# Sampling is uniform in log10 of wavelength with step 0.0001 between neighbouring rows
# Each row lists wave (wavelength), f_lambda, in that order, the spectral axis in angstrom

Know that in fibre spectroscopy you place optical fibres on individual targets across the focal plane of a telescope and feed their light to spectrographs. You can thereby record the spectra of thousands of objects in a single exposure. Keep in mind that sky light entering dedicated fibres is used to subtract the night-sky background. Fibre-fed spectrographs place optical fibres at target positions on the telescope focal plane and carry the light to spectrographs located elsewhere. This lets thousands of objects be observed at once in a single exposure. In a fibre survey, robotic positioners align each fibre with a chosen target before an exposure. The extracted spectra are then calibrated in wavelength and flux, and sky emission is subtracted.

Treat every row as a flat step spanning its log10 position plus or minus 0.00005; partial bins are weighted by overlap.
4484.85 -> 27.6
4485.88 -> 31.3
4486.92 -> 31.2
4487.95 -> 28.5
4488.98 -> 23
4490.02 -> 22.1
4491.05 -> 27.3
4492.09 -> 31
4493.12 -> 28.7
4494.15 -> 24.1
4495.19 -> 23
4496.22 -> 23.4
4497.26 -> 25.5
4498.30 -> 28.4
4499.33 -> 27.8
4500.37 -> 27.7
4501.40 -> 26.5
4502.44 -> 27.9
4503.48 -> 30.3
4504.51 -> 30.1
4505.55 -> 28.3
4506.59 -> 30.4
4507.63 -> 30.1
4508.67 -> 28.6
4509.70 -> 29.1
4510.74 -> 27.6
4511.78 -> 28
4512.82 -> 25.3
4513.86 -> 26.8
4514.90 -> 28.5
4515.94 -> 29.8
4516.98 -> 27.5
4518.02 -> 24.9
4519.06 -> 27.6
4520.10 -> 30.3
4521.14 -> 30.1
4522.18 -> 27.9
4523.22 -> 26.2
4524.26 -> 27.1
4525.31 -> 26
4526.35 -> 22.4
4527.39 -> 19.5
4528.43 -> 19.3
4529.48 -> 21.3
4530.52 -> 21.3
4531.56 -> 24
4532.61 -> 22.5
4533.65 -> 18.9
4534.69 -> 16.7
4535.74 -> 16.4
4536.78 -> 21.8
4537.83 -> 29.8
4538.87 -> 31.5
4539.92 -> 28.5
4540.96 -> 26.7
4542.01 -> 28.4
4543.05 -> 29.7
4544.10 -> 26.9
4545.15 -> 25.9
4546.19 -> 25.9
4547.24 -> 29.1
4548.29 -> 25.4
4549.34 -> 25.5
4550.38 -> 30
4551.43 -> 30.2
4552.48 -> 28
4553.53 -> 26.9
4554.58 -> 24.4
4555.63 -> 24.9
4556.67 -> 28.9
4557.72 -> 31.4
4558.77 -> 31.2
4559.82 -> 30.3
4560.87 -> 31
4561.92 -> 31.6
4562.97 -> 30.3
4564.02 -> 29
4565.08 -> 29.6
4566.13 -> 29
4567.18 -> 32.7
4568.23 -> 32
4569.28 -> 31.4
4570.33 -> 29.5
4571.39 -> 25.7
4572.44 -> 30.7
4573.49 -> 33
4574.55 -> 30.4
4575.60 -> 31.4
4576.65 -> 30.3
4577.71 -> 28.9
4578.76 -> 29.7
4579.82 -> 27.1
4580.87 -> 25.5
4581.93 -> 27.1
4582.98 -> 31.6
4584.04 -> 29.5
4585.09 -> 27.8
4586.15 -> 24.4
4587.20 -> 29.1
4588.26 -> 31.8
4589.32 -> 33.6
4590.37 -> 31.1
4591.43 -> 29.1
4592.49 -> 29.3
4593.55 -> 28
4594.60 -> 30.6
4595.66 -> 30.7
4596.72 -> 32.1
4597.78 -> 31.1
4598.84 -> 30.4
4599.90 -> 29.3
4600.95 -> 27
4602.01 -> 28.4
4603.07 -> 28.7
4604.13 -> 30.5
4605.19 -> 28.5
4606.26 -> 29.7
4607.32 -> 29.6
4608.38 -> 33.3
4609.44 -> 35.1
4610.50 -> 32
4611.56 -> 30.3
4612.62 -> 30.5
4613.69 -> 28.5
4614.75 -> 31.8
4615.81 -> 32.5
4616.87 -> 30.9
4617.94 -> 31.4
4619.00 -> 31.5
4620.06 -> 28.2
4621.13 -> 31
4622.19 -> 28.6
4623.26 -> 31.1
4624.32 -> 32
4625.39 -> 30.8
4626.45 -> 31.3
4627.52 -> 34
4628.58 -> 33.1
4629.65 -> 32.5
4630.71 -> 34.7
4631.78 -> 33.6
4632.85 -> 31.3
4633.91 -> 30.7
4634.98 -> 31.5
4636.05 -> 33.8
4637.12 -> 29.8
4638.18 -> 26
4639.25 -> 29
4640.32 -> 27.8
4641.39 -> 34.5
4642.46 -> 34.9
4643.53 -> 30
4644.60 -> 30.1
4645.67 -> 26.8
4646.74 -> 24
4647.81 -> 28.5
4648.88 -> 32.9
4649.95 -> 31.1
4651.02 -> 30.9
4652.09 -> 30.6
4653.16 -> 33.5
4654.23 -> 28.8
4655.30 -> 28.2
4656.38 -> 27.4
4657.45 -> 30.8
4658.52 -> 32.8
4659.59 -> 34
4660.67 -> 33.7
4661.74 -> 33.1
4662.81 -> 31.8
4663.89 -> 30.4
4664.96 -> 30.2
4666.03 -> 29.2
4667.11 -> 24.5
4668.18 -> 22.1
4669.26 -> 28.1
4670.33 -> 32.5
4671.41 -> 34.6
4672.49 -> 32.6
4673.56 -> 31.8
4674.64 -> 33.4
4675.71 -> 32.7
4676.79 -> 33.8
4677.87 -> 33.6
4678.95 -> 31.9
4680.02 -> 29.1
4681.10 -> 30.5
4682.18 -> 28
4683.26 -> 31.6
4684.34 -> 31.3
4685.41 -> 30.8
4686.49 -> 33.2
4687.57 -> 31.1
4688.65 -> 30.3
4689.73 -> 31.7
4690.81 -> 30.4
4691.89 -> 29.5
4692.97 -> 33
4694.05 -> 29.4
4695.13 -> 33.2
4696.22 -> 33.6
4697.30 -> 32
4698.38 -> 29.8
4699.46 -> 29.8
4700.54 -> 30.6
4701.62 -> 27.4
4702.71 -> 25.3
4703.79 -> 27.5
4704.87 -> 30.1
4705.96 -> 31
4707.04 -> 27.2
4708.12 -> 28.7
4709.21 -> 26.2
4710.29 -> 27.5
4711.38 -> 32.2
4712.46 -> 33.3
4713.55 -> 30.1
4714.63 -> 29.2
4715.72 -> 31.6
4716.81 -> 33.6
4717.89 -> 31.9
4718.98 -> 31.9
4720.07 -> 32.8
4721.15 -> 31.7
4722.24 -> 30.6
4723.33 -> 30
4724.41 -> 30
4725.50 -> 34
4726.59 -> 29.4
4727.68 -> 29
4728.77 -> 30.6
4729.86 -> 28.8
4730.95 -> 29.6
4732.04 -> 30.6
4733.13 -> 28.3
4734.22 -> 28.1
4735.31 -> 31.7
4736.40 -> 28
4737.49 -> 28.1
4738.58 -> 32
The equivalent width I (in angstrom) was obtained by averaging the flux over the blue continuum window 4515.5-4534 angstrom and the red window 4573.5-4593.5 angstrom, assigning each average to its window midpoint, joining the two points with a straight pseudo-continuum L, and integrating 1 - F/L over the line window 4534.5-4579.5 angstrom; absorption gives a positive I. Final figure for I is -1.8 angstrom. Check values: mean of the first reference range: 24.8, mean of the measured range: 28.5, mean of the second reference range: 29.4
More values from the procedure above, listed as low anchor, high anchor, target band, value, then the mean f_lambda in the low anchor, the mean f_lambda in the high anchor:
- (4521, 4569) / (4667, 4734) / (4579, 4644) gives -4.98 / 26.7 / 30.5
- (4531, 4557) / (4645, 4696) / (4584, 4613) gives -2.18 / 25.9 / 30.7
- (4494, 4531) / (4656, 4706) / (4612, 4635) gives -1.62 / 26.7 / 30.8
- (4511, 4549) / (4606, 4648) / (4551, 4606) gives -2.56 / 25.5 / 30.9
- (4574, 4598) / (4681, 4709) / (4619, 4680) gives -1.95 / 29.6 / 30.2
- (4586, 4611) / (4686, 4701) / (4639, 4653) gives 0.25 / 30.2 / 31.3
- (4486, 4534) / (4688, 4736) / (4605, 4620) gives -1.41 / 26.5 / 30.3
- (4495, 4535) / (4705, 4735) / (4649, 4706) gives -2.54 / 26.1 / 30.3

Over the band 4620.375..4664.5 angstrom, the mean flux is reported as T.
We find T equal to 31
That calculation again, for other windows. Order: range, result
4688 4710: 29.8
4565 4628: 30.2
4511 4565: 26.5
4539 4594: 29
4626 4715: 30.6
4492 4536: 26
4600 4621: 30.4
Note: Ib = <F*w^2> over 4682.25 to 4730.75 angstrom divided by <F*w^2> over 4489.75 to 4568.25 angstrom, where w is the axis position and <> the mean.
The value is 1.22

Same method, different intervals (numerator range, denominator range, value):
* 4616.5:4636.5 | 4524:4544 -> 1.39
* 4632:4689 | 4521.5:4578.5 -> 1.18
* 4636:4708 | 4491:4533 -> 1.23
